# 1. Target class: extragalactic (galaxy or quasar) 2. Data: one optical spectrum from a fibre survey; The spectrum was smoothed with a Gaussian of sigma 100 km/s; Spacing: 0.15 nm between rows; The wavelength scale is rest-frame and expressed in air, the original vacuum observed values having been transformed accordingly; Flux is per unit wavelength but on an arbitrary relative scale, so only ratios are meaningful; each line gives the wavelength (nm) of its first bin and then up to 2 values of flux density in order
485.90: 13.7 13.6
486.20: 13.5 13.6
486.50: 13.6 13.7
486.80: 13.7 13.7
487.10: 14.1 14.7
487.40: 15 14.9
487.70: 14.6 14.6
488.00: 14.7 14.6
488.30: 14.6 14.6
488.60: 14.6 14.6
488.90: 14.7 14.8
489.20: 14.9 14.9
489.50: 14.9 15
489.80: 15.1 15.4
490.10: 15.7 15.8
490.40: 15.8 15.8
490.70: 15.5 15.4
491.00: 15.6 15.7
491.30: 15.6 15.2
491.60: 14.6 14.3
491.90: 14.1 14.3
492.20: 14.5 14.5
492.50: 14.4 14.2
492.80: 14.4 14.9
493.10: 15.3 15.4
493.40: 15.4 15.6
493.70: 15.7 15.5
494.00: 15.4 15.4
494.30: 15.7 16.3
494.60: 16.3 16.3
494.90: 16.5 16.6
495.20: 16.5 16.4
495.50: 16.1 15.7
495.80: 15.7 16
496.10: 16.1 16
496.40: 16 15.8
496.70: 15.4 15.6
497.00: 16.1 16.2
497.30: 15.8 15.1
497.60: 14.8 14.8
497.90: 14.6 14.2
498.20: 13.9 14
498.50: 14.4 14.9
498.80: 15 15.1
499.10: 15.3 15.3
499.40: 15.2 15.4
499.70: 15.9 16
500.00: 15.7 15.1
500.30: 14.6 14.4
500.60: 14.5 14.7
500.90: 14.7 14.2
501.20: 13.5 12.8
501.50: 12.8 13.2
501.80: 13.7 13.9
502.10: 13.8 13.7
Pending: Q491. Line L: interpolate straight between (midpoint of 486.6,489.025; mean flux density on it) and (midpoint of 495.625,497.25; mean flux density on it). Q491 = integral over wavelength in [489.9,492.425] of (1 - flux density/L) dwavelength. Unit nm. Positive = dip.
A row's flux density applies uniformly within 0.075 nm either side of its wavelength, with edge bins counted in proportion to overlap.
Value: -0.025 nm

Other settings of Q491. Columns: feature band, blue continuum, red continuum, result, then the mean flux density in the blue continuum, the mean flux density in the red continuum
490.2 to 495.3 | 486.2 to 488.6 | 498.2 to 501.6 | -0.32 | 14.3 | 14.7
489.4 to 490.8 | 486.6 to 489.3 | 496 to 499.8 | -0.07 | 14.5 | 15.2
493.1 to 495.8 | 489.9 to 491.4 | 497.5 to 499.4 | -0.13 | 15.6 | 14.7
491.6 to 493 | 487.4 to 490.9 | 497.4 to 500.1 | 0.06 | 15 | 15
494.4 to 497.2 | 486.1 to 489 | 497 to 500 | -0.22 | 14.3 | 15.1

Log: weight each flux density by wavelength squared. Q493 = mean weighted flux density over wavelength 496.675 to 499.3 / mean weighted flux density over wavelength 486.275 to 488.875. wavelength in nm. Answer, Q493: 1.1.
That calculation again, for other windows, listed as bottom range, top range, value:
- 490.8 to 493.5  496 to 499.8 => 1.05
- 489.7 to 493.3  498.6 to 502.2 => 1.00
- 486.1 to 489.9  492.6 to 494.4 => 1.08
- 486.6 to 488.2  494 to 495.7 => 1.16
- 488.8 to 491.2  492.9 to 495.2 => 1.05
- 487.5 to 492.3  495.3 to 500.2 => 1.06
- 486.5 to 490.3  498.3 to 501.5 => 1.05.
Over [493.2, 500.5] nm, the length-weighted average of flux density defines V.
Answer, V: 15.5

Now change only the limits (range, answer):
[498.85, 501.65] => 14.7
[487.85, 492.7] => 14.9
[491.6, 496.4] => 15.5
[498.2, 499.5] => 14.9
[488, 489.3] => 14.7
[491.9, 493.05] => 14.5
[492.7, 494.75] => 15.5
